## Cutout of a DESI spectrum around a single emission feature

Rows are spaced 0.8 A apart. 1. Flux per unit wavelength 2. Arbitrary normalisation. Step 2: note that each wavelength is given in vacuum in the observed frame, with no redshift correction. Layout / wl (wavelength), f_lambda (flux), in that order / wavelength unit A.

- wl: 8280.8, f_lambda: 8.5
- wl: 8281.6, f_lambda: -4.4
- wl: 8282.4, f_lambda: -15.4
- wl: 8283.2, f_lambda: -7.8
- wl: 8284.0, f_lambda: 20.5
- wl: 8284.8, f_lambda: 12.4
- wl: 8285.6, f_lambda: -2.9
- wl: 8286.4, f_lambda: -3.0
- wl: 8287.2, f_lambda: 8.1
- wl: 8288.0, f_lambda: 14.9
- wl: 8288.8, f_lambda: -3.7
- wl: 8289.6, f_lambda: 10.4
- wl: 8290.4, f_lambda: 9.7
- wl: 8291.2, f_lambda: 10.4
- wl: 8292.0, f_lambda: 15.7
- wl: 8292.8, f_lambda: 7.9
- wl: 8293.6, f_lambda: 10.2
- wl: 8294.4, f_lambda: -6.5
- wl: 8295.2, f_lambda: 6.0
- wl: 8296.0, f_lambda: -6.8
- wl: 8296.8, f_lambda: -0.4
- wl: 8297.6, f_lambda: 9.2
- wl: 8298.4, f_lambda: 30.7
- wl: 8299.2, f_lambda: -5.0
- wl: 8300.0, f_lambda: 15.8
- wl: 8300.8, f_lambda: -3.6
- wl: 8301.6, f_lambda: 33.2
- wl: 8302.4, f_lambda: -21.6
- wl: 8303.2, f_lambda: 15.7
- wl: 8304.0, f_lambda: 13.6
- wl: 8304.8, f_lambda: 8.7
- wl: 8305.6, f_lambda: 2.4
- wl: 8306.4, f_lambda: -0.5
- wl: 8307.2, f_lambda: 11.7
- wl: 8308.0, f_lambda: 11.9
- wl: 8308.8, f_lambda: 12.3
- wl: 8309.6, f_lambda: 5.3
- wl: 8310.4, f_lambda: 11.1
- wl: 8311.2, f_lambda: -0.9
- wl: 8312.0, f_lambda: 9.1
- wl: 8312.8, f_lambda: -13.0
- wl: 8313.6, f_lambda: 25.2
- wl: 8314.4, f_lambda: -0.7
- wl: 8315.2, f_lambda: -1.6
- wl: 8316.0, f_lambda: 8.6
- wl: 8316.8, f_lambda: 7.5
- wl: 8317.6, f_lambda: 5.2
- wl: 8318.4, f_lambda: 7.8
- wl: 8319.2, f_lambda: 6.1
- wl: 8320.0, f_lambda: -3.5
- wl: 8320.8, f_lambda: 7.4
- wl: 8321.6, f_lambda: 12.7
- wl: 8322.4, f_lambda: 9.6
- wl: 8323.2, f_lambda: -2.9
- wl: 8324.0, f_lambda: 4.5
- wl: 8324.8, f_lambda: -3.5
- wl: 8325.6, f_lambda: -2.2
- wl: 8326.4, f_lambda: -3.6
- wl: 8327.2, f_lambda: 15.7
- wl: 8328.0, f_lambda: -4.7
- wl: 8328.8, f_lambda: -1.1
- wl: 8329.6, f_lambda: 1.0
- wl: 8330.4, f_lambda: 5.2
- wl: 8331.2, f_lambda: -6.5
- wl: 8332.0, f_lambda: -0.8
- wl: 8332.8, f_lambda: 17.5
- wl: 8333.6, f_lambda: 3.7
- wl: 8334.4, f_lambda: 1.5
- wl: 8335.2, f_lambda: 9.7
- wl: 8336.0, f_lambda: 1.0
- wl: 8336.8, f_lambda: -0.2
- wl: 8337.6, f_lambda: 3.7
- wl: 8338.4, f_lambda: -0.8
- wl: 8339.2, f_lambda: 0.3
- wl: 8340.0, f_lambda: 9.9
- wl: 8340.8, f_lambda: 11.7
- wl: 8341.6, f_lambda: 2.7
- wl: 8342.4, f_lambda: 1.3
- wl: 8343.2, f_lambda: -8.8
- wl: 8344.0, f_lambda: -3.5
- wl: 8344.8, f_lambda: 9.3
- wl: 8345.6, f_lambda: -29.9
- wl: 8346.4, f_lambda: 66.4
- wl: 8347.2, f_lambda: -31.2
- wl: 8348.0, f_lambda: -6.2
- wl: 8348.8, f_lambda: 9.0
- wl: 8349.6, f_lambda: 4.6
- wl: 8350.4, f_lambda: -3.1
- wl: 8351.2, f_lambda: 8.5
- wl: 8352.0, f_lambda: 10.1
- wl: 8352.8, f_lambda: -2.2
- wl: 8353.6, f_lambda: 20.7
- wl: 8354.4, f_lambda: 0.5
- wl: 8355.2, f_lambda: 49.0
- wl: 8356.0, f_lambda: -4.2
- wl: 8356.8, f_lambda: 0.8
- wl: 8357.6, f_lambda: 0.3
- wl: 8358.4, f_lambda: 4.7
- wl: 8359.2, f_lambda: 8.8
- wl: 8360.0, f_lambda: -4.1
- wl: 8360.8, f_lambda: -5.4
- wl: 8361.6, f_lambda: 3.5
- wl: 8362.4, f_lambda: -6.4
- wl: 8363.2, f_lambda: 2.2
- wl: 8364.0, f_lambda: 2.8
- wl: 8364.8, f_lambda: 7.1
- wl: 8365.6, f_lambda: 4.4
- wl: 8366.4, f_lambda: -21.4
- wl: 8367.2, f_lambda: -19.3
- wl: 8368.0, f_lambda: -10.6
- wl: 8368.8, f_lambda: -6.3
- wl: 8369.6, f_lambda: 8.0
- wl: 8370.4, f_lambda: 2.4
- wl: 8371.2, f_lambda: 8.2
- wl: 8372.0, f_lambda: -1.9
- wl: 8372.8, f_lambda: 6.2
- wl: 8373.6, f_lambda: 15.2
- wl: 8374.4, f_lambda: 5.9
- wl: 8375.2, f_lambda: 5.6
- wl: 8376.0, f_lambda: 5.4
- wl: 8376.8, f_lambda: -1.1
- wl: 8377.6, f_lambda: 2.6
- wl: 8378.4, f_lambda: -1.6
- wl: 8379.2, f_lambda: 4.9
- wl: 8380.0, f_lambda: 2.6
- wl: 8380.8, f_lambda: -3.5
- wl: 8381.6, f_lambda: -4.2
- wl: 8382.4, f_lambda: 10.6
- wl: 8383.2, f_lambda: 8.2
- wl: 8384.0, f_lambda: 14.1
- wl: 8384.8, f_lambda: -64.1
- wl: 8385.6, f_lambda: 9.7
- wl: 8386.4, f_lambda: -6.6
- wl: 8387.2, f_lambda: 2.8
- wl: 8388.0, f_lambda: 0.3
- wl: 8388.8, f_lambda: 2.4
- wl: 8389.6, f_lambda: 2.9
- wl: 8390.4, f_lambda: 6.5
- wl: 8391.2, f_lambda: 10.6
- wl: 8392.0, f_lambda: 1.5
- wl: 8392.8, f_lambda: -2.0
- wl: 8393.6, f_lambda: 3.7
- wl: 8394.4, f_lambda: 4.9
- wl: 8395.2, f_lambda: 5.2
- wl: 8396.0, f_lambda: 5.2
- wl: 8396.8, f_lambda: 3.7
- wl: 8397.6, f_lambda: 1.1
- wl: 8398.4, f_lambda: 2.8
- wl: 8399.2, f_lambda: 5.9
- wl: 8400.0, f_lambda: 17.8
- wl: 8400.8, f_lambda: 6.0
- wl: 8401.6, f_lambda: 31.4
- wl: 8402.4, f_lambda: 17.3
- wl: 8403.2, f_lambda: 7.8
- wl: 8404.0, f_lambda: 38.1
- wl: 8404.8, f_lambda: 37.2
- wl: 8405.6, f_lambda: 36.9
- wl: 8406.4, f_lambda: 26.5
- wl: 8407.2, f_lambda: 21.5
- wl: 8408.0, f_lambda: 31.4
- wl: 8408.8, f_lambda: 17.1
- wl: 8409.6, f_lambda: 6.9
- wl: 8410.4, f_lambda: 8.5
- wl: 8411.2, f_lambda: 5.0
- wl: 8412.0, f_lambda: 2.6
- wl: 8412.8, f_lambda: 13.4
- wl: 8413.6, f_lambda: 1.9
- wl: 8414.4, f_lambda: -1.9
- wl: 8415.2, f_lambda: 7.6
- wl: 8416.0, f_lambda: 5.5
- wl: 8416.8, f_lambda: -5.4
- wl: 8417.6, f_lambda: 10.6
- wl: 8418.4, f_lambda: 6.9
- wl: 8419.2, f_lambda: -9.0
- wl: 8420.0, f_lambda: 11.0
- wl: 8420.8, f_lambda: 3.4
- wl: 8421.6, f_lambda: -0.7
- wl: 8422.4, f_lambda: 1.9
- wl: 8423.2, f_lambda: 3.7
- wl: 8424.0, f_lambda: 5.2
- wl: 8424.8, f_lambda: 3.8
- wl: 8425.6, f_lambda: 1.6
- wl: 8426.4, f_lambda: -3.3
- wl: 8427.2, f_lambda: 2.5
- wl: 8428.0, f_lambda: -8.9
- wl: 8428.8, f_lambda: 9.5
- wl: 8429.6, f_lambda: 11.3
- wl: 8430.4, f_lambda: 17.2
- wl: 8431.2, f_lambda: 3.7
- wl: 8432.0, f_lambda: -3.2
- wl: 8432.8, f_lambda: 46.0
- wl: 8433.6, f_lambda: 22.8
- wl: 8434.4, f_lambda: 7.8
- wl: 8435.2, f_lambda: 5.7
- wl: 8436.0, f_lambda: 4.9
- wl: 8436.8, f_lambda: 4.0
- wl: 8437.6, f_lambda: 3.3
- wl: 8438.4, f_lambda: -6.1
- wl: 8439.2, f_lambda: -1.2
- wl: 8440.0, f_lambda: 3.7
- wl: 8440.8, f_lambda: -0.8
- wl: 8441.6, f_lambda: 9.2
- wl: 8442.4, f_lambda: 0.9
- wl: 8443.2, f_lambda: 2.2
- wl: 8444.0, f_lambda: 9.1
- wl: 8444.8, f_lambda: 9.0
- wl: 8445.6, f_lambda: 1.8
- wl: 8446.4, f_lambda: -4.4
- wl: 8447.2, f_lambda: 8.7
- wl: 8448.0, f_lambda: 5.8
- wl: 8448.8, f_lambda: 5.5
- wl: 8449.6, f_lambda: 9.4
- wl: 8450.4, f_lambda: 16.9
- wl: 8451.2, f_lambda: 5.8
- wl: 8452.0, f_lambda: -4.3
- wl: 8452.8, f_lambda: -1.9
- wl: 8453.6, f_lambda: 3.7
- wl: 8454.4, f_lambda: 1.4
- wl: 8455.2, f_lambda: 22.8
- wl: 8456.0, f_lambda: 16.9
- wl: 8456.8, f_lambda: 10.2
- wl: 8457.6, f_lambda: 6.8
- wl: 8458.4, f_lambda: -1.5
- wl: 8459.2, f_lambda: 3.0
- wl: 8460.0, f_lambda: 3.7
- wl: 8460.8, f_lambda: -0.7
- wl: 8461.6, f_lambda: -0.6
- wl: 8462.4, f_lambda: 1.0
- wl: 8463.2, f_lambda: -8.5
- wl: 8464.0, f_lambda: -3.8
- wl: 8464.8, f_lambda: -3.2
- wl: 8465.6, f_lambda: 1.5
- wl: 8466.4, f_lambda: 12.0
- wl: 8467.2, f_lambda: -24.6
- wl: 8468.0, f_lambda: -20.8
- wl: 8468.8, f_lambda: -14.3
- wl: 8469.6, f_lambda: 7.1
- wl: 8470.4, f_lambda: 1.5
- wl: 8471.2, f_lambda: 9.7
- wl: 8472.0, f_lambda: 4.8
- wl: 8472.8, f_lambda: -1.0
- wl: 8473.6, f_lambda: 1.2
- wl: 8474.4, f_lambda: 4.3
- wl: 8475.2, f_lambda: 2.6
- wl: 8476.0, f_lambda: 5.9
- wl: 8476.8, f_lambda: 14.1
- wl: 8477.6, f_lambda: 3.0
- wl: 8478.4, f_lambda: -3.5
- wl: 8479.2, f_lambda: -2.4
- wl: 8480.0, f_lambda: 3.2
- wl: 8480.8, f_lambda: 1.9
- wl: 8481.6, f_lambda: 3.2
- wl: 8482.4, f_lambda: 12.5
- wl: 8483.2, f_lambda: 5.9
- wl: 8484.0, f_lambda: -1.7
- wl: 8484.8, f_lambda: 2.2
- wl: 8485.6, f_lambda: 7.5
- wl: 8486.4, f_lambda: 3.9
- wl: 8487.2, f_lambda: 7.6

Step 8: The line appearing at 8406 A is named H-gamma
